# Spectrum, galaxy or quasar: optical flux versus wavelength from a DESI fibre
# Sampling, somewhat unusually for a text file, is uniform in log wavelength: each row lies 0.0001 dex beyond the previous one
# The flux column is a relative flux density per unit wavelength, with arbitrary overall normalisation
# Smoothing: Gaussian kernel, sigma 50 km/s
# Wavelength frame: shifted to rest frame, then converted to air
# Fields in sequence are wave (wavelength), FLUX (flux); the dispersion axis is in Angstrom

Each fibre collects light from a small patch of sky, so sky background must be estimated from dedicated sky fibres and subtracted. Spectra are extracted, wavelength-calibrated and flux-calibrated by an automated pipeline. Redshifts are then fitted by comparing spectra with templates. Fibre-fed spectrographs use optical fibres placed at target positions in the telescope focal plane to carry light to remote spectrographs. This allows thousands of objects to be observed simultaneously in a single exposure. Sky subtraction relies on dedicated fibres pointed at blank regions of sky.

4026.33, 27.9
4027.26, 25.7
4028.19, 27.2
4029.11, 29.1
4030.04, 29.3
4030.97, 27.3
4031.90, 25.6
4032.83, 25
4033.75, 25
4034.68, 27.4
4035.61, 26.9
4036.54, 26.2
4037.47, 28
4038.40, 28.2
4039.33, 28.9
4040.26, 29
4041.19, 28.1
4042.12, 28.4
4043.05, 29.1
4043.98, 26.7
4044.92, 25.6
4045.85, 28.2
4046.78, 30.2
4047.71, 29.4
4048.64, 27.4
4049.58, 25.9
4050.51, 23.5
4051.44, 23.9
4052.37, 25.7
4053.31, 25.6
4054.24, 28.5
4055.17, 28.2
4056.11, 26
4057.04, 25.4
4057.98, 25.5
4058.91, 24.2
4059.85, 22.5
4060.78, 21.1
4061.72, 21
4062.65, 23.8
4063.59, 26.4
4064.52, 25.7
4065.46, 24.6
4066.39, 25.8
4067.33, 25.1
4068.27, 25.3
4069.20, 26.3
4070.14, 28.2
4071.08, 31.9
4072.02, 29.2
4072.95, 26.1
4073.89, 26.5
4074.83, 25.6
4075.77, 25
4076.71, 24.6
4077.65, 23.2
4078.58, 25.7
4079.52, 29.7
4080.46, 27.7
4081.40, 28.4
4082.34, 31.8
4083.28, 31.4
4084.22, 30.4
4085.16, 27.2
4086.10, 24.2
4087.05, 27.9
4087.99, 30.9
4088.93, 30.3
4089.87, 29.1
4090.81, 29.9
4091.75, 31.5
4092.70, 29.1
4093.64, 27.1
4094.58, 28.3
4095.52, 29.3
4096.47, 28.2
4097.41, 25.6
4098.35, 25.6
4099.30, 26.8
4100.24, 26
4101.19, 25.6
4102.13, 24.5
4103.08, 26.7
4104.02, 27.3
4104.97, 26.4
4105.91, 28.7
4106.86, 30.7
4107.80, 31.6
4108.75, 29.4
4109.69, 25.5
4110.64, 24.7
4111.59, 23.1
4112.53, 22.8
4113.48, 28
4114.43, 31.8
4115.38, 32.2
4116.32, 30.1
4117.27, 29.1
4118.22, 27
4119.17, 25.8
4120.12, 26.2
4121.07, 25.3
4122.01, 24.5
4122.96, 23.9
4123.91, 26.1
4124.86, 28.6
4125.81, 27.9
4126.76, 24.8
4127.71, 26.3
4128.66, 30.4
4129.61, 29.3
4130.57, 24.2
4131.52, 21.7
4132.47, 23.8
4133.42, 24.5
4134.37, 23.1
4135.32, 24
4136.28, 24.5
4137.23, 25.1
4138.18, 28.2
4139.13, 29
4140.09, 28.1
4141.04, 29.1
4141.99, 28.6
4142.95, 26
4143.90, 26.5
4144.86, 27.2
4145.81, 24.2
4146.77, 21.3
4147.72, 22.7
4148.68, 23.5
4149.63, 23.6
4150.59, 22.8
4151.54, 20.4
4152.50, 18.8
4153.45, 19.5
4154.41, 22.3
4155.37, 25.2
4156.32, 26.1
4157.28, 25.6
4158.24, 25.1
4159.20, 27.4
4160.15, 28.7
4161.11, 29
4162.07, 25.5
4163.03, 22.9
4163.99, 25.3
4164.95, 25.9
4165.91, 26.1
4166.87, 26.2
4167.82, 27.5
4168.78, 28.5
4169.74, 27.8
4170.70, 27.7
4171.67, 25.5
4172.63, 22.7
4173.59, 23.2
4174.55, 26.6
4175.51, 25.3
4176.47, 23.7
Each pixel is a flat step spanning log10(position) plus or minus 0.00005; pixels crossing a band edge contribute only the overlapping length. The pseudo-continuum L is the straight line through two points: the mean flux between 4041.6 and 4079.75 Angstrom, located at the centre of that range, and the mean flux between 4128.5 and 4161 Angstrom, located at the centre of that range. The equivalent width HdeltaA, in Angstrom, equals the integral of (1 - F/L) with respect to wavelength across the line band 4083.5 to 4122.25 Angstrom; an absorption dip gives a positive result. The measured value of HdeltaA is -3.3 Angstrom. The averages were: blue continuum 26.1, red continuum 25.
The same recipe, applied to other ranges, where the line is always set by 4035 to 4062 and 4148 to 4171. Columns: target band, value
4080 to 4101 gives -2.03 Angstrom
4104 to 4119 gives -1.37 Angstrom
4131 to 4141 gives -0.01 Angstrom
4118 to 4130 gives -0.52 Angstrom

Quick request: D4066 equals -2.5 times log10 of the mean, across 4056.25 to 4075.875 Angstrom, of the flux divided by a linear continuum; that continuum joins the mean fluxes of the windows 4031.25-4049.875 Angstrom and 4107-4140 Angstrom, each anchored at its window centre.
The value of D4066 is 0.07 mag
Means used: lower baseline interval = 27.5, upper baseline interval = 26.6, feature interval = 25.5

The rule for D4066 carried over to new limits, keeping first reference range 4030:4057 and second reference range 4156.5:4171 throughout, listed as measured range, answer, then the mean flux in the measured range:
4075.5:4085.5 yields -0.04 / 27.8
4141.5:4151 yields 0.09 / 24.6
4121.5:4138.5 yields 0.05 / 25.6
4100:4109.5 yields -0.03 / 27.7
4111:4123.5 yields 0.00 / 26.9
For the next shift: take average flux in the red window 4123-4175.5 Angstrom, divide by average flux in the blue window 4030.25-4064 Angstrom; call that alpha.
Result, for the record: 1.0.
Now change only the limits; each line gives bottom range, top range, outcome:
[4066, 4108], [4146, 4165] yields 0.87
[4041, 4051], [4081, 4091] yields 1.06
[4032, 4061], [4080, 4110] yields 1.06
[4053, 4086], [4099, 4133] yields 1.02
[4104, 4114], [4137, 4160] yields 0.92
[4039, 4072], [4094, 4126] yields 1.03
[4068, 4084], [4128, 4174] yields 0.92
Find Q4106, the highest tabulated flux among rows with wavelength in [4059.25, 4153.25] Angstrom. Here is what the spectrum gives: 32.2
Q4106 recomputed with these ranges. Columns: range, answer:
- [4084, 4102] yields 31.5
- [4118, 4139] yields 30.4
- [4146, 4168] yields 29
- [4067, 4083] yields 31.9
